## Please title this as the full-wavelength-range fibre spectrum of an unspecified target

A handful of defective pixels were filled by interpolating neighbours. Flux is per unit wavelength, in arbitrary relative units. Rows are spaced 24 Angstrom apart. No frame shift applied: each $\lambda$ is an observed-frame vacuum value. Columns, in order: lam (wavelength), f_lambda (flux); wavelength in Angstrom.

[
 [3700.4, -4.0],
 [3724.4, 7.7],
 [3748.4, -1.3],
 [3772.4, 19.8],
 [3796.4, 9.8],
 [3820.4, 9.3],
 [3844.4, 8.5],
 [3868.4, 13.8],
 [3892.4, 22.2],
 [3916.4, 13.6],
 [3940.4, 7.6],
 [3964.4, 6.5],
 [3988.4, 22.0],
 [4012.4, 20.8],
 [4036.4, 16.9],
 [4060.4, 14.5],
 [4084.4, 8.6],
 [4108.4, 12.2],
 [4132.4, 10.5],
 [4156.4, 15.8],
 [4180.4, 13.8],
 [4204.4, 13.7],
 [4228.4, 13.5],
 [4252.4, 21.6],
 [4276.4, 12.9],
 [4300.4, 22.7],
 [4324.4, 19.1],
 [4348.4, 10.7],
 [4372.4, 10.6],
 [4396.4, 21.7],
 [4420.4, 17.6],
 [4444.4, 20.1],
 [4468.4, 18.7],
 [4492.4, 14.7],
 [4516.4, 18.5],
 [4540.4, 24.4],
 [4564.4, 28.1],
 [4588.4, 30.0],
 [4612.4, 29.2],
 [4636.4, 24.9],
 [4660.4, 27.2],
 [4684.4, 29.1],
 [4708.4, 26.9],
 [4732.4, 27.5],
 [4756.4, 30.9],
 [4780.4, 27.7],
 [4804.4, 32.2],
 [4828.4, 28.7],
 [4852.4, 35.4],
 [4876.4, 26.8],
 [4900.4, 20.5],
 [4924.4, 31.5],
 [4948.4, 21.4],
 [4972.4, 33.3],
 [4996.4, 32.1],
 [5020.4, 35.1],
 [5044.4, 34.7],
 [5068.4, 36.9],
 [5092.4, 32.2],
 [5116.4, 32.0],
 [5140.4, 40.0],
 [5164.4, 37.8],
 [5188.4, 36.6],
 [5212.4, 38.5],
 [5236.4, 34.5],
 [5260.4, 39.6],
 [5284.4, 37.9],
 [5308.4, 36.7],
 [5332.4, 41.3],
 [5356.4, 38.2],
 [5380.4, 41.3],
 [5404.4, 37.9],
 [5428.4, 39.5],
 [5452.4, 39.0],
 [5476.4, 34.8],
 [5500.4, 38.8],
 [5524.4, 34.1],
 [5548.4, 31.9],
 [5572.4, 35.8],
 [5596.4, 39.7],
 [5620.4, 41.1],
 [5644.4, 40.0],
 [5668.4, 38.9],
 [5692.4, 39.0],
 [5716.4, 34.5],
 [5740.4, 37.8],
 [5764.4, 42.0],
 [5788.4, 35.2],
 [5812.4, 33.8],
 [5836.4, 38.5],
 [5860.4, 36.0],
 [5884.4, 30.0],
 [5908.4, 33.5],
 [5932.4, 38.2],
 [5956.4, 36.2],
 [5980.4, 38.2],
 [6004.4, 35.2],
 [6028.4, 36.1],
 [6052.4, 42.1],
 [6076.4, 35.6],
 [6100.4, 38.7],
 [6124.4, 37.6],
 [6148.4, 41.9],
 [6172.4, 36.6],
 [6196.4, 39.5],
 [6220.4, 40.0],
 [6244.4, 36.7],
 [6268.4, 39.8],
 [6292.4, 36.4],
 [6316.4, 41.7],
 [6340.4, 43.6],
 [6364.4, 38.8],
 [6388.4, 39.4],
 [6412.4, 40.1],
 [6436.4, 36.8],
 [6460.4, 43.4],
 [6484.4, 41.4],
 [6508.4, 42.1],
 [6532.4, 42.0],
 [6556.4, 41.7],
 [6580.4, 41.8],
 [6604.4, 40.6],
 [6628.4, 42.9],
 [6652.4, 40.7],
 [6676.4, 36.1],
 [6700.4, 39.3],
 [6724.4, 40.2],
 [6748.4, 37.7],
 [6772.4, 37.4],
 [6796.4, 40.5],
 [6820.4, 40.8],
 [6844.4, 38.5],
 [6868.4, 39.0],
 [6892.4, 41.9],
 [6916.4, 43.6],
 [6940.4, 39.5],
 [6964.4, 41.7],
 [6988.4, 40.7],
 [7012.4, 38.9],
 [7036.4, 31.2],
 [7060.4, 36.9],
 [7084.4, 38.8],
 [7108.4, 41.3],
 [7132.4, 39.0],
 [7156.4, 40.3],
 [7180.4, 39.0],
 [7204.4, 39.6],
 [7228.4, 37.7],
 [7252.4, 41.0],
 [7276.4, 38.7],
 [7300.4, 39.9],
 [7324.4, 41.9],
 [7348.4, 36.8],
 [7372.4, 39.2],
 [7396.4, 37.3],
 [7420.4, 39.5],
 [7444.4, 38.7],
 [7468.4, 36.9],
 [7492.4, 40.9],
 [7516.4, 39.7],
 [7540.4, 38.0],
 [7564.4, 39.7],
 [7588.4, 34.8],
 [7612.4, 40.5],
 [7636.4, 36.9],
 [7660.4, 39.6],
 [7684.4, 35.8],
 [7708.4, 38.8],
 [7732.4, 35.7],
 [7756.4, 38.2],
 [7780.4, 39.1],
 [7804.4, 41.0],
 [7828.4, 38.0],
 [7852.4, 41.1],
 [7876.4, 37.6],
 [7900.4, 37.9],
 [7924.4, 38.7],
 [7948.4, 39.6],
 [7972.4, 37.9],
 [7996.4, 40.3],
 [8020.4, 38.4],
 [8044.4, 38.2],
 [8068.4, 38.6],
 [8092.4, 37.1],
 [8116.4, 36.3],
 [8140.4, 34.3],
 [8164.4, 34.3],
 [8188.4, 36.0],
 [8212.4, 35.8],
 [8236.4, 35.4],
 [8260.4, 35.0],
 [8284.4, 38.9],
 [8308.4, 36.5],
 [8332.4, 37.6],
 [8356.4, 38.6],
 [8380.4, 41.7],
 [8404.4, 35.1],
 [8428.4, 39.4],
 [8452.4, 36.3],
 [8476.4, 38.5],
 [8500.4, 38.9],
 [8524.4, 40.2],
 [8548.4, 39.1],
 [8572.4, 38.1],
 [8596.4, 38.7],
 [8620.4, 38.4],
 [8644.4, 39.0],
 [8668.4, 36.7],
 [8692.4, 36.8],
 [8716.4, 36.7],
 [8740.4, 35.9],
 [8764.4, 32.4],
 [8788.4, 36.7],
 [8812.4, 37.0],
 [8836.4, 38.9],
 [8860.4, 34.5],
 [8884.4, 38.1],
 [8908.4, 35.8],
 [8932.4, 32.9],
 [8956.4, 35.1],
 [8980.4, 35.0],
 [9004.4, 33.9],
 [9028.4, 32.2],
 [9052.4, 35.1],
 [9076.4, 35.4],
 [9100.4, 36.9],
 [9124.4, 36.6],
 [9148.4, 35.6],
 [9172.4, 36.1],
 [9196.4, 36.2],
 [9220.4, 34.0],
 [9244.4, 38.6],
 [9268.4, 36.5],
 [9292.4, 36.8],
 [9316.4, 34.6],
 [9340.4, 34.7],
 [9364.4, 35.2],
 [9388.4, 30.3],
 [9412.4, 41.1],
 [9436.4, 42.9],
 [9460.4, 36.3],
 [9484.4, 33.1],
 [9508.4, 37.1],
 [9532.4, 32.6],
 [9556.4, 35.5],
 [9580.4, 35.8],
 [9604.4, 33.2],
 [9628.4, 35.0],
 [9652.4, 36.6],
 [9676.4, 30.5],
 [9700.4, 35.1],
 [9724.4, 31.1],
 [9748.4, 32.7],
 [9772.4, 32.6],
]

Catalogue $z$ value 0.138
